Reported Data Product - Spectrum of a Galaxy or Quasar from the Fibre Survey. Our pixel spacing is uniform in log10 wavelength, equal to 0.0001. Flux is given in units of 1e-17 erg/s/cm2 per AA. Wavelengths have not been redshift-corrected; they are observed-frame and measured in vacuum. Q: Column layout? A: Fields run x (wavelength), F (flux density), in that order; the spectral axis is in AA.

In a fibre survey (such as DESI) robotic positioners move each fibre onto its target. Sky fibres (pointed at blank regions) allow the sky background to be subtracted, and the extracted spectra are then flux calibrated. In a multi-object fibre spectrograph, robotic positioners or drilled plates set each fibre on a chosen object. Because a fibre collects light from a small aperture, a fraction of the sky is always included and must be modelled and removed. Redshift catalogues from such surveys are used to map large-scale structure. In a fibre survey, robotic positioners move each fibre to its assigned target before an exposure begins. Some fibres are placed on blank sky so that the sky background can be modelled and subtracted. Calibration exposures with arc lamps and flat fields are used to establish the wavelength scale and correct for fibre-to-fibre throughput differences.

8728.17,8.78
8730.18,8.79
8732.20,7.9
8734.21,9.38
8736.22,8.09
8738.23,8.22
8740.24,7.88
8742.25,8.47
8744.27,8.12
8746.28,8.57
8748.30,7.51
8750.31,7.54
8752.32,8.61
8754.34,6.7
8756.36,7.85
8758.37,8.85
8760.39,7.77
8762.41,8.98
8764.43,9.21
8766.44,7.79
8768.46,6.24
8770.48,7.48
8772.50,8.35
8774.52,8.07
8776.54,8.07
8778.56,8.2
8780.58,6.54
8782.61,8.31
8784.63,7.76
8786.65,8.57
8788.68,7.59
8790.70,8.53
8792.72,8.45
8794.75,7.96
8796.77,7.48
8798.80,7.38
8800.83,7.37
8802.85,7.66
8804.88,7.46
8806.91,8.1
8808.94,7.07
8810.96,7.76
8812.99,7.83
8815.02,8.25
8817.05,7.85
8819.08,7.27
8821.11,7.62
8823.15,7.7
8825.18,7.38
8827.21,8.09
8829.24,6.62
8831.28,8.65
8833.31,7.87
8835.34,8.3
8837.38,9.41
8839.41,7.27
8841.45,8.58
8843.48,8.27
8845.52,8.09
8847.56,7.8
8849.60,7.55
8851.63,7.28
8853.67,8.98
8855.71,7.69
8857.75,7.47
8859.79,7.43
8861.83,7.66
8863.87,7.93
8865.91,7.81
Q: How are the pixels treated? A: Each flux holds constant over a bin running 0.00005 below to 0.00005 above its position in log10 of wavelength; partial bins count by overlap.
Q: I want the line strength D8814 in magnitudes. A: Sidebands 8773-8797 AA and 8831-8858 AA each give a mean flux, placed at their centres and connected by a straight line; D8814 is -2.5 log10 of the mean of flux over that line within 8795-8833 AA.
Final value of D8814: 0.05 mag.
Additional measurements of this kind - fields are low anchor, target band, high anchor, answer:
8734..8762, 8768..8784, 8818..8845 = 0.046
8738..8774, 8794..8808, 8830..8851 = 0.064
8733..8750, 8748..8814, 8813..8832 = 0.017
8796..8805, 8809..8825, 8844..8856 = -0.011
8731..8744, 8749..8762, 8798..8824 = 0.029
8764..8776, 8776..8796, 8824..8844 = -0.017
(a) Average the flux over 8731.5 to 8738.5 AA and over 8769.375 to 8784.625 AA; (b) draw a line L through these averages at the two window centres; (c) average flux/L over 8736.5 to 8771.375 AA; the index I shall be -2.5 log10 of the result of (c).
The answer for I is 0.024 mag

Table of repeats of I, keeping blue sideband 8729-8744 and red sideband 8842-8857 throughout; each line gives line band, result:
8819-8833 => 0.055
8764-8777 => 0.058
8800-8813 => 0.072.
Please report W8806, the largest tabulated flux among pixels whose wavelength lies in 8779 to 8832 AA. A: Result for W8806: 8.65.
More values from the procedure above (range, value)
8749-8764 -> 8.98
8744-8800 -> 9.21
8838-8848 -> 8.58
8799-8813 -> 8.1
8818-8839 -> 9.41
